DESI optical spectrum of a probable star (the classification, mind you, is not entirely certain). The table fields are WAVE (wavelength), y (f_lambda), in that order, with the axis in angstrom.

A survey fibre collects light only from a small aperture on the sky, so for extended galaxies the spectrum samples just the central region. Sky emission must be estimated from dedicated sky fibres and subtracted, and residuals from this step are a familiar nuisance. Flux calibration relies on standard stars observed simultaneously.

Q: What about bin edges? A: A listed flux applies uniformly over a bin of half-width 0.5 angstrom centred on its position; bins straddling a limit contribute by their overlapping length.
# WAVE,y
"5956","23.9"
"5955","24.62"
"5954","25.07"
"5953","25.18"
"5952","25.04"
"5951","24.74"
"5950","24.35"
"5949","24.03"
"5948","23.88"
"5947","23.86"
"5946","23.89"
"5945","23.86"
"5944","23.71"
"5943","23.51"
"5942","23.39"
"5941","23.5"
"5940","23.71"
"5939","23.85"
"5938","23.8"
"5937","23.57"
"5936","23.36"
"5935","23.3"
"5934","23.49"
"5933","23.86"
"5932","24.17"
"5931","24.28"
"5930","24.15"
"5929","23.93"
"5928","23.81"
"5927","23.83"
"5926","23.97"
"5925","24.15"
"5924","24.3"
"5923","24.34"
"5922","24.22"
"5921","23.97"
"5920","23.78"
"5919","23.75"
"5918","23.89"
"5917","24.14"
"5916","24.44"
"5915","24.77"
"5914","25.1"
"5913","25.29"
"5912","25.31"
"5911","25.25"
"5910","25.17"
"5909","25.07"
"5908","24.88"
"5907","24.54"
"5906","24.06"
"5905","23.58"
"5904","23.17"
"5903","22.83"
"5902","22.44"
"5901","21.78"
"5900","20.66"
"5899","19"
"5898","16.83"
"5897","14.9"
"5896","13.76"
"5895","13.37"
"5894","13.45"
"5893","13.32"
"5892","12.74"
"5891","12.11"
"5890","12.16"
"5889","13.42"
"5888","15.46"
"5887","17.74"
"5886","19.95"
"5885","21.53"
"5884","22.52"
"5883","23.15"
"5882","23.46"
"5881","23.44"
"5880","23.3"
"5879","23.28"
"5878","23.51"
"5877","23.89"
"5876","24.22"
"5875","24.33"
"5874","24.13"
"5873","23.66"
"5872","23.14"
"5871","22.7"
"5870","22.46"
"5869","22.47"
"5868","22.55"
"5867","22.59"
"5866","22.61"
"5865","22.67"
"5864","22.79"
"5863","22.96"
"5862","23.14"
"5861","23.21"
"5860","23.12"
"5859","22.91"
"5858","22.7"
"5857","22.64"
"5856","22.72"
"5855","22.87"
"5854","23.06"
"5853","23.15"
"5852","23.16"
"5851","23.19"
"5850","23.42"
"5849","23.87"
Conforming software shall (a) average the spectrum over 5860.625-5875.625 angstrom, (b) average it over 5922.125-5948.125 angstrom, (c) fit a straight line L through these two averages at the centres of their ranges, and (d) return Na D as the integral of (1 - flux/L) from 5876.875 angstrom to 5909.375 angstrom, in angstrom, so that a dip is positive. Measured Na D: 5.19 angstrom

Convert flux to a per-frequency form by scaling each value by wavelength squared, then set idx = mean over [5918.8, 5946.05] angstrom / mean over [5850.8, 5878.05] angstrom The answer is 1.06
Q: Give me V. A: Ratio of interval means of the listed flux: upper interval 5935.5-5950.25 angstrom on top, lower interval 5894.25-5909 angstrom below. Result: 1.16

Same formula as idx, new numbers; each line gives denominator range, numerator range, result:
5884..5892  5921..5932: 1.50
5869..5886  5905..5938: 1.06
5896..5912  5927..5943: 1.08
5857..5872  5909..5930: 1.09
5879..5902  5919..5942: 1.35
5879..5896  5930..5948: 1.37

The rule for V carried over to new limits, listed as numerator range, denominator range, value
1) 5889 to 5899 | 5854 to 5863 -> 0.61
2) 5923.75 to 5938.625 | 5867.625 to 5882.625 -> 1.02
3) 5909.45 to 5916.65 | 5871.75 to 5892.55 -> 1.22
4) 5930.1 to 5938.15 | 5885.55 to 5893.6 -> 1.63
